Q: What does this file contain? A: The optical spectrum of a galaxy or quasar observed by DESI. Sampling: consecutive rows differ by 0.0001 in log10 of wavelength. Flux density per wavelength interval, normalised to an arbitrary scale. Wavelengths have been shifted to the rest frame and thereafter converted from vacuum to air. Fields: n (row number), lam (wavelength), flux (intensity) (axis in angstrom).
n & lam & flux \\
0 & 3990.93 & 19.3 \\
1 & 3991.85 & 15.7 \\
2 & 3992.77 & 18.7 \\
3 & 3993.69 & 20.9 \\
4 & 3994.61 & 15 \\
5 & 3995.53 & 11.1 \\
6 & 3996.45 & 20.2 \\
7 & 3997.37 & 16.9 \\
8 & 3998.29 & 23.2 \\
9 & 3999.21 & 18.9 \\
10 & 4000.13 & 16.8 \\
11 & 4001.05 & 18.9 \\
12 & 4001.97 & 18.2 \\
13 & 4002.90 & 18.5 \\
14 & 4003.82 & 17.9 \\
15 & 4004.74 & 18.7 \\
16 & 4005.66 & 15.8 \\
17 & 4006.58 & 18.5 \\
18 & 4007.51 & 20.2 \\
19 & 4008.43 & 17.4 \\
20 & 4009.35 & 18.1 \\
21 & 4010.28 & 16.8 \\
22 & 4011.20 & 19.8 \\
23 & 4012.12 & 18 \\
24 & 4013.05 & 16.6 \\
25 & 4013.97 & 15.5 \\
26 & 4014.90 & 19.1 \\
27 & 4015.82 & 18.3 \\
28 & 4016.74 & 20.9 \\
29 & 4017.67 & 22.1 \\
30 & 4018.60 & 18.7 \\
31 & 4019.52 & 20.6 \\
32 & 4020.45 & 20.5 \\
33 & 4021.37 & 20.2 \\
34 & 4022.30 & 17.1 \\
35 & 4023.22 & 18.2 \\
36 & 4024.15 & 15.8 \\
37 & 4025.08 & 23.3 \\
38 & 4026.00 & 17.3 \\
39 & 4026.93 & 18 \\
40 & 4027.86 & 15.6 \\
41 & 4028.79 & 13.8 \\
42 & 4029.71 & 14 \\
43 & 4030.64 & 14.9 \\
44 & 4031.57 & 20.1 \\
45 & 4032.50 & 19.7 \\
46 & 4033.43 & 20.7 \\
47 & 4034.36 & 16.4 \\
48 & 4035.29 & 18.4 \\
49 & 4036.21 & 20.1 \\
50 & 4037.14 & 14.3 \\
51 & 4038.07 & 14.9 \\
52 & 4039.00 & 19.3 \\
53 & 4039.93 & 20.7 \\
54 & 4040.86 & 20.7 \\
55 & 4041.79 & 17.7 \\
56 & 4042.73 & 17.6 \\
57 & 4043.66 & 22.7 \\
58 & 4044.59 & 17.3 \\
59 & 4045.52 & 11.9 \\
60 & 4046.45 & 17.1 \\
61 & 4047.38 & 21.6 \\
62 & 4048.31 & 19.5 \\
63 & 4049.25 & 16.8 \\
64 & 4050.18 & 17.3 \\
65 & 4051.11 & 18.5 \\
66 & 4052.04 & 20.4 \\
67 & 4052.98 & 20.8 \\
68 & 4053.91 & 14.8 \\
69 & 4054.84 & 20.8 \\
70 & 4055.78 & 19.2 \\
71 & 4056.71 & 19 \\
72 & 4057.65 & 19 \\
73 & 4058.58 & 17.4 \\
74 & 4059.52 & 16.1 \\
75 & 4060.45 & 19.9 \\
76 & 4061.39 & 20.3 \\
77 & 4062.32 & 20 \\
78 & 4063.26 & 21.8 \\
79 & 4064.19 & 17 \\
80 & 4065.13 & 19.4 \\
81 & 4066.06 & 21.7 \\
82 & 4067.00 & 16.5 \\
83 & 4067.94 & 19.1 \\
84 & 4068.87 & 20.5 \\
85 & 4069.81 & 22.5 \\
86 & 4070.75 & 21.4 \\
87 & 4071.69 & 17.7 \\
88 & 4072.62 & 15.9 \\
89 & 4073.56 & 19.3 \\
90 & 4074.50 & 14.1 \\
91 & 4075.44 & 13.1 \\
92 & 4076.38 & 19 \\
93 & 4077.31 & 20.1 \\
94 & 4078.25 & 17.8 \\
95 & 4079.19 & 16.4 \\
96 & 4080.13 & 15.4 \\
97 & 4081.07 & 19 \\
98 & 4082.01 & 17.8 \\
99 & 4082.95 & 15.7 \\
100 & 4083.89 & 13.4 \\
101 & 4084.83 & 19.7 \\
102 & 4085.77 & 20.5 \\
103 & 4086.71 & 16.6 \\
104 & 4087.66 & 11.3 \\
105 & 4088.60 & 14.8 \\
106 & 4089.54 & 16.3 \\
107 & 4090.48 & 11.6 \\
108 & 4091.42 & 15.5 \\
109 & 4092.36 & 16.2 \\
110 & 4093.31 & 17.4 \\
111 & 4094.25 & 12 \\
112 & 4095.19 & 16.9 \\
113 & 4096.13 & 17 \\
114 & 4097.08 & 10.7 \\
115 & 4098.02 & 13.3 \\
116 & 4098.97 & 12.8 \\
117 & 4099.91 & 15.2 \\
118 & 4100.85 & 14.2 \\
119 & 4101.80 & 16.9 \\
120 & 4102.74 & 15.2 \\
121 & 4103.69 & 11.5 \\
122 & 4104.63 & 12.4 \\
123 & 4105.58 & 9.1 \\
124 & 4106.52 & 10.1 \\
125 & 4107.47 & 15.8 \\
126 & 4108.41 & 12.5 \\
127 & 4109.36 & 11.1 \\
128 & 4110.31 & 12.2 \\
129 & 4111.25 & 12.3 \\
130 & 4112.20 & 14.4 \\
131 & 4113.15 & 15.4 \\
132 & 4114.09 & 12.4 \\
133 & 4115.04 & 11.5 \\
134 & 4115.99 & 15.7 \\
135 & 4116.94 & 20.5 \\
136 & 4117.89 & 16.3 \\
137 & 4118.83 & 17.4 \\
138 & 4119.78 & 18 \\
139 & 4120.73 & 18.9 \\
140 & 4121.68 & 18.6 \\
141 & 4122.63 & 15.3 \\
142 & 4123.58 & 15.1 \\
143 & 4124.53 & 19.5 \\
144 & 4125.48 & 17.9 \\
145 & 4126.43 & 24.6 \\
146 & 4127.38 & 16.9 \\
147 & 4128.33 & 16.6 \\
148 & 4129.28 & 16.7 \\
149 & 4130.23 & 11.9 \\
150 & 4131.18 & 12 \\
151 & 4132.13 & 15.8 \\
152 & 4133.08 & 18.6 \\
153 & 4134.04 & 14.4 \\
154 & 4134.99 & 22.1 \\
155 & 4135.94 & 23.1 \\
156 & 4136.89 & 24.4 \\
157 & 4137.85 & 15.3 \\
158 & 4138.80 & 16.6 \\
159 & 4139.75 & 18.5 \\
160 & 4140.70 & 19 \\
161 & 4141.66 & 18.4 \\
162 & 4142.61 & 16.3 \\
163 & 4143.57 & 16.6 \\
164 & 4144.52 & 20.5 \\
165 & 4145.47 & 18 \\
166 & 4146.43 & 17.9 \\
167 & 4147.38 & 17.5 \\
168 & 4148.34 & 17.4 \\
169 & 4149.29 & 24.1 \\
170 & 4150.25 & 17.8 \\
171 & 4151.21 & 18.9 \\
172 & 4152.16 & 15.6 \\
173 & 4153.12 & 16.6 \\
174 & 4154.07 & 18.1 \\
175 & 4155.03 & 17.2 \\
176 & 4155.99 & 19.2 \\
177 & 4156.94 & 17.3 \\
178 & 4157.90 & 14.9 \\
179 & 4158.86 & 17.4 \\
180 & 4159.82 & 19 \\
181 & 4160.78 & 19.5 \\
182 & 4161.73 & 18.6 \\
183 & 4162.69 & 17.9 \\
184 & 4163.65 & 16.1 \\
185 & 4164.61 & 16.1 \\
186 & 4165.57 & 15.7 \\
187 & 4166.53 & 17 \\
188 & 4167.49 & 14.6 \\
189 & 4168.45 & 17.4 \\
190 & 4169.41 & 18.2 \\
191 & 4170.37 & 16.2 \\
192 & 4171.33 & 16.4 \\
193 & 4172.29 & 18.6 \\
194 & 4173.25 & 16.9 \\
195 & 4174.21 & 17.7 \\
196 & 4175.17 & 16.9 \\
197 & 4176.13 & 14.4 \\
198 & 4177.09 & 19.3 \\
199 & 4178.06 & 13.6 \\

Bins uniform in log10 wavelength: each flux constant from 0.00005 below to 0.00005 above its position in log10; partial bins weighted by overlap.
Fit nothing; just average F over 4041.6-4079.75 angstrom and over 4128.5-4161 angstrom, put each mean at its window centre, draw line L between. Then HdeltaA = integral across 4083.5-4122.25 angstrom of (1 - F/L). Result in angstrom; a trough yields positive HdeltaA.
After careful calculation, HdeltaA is 7.3 angstrom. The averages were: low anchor 18.5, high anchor 17.8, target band 14.7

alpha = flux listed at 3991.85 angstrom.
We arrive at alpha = 15.7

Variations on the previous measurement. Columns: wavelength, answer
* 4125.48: 17.9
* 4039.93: 20.7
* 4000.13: 16.8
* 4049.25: 16.8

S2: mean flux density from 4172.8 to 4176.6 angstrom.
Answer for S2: 16.5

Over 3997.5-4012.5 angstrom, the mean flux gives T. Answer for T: 18.5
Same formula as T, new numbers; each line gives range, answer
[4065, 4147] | 16.4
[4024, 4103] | 17.4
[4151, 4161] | 17.5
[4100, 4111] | 12.9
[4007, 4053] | 18.3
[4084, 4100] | 15.1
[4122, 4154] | 17.9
